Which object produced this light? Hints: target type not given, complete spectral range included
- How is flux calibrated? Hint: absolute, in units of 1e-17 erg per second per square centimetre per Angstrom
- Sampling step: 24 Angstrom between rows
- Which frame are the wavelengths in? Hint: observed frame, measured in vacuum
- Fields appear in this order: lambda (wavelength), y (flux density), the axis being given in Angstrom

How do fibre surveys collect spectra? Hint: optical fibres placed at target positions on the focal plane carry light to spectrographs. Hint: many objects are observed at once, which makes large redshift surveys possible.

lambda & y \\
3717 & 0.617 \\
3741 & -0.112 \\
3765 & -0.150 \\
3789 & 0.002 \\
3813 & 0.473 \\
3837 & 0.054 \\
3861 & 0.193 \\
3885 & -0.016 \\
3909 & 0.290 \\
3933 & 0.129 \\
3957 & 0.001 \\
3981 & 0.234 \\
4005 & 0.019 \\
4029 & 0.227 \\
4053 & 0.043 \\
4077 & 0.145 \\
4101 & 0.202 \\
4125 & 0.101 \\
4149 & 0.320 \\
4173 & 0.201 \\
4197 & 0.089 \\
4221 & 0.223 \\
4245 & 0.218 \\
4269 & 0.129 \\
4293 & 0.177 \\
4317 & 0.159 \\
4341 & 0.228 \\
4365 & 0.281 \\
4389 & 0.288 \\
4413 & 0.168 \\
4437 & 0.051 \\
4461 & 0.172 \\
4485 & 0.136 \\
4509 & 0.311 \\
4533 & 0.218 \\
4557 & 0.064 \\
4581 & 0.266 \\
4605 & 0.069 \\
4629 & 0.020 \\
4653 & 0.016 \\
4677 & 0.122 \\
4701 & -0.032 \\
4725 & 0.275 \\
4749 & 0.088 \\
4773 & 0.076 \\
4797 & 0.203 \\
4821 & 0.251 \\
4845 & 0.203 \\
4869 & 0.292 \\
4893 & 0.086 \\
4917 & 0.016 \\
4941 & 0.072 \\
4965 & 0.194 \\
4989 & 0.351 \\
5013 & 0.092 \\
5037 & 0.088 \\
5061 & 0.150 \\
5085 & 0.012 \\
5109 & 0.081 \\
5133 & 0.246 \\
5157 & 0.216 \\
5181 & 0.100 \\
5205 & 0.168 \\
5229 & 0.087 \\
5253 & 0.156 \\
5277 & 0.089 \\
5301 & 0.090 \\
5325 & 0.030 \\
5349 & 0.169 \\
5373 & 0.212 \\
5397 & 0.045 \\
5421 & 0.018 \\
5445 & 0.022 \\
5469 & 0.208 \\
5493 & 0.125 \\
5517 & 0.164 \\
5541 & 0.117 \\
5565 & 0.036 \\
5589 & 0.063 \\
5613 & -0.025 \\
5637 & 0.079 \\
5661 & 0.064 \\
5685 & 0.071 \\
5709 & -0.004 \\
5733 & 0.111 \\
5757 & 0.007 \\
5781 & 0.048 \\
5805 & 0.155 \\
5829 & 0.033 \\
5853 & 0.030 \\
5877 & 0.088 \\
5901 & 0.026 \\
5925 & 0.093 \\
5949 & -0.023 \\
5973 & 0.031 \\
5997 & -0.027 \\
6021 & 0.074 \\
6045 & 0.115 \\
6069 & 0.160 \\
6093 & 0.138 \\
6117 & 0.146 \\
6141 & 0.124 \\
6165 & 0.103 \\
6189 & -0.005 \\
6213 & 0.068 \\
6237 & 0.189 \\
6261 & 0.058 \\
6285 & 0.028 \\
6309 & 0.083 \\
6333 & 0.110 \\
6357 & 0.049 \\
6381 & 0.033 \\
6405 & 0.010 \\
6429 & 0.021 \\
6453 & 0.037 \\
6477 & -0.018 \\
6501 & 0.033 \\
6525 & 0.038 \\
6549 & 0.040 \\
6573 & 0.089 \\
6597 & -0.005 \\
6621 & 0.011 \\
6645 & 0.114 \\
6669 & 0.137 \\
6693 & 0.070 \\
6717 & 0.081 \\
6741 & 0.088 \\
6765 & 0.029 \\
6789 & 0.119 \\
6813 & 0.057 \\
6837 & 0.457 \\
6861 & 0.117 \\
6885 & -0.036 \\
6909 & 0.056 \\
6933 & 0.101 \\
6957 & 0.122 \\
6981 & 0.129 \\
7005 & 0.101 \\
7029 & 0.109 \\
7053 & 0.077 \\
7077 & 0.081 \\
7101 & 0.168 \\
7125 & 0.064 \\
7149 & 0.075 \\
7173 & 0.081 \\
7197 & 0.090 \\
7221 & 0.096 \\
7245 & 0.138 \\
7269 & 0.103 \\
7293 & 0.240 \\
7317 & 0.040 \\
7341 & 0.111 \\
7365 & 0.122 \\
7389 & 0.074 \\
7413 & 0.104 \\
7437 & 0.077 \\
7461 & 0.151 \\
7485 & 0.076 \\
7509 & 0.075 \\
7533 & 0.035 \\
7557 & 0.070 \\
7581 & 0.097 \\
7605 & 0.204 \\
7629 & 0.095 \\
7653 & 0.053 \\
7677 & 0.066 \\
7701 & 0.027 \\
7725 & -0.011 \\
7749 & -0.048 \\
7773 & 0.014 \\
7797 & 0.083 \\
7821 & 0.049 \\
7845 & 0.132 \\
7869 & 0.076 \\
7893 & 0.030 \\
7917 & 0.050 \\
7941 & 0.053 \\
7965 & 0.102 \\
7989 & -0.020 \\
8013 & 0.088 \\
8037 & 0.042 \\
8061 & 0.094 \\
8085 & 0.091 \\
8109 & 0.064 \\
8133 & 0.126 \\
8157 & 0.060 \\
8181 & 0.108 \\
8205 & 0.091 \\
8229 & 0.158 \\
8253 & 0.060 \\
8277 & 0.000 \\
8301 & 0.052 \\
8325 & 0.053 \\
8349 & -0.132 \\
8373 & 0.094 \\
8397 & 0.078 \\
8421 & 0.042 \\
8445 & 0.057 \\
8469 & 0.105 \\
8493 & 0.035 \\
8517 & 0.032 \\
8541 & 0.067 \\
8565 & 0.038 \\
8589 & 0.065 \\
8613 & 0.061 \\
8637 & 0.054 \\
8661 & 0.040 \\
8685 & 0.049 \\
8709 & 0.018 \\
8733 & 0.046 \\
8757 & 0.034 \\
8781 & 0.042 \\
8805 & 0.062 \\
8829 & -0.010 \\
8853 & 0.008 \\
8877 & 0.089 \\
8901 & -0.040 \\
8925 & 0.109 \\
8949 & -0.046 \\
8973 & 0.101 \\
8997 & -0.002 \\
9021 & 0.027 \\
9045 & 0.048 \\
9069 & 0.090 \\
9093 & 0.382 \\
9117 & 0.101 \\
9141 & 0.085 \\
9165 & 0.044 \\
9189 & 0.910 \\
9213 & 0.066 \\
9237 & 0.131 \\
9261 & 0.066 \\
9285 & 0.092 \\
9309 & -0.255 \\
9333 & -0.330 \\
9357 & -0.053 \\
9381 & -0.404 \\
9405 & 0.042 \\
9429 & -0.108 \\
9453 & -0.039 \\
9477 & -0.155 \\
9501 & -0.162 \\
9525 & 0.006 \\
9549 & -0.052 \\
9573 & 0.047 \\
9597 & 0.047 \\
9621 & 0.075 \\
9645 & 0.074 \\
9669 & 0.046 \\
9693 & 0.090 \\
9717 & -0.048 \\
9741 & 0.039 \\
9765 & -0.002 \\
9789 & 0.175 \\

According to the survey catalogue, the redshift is 0.834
